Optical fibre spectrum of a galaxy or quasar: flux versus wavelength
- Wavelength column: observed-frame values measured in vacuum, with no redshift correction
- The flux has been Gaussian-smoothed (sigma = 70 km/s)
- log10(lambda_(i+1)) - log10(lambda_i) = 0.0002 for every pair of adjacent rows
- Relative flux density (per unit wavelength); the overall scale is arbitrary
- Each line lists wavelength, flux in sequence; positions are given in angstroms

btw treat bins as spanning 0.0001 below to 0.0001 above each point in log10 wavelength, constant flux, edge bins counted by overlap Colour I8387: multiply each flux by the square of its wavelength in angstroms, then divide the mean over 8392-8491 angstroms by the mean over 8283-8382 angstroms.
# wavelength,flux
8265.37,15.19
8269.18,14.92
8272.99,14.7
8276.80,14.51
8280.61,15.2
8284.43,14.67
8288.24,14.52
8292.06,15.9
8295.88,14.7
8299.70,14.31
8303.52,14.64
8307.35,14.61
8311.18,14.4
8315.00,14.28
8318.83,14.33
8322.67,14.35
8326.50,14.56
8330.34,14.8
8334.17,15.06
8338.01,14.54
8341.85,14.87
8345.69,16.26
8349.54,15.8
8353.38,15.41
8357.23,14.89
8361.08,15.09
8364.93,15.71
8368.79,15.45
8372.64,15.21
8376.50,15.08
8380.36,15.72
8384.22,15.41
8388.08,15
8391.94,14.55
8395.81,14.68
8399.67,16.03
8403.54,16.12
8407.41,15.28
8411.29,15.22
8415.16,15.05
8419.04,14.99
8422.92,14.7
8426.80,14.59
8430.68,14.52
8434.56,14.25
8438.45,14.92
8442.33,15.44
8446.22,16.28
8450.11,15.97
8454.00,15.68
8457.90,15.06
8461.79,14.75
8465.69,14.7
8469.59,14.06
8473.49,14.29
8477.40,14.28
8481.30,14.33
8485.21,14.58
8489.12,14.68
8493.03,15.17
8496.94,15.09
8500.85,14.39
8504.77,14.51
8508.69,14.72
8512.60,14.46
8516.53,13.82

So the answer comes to 1.03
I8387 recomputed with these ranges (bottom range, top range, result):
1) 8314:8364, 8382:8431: 1.03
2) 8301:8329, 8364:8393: 1.07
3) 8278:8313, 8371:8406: 1.06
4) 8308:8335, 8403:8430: 1.06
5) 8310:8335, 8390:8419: 1.07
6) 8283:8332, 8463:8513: 1.04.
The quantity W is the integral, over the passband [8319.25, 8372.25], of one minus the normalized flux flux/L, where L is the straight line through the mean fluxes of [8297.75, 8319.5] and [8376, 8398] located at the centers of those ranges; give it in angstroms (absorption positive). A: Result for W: -1.3 angstroms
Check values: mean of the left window 14.4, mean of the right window 15.1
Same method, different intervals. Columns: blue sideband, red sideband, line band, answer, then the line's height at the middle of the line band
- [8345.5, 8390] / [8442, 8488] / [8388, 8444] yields 0.50 angstroms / 15.2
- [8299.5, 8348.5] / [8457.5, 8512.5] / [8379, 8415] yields -1.59 angstroms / 14.7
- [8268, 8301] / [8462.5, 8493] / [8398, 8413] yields -1.08 angstroms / 14.6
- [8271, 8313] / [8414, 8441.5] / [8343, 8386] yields -2.06 angstroms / 14.7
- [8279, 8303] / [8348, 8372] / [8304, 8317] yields 0.48 angstroms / 15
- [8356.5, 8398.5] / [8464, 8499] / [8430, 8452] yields -0.68 angstroms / 14.8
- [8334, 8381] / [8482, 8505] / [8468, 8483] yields 0.57 angstroms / 14.8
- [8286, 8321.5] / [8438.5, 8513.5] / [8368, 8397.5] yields -0.78 angstroms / 14.7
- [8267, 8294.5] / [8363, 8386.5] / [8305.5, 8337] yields 1.22 angstroms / 15.1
